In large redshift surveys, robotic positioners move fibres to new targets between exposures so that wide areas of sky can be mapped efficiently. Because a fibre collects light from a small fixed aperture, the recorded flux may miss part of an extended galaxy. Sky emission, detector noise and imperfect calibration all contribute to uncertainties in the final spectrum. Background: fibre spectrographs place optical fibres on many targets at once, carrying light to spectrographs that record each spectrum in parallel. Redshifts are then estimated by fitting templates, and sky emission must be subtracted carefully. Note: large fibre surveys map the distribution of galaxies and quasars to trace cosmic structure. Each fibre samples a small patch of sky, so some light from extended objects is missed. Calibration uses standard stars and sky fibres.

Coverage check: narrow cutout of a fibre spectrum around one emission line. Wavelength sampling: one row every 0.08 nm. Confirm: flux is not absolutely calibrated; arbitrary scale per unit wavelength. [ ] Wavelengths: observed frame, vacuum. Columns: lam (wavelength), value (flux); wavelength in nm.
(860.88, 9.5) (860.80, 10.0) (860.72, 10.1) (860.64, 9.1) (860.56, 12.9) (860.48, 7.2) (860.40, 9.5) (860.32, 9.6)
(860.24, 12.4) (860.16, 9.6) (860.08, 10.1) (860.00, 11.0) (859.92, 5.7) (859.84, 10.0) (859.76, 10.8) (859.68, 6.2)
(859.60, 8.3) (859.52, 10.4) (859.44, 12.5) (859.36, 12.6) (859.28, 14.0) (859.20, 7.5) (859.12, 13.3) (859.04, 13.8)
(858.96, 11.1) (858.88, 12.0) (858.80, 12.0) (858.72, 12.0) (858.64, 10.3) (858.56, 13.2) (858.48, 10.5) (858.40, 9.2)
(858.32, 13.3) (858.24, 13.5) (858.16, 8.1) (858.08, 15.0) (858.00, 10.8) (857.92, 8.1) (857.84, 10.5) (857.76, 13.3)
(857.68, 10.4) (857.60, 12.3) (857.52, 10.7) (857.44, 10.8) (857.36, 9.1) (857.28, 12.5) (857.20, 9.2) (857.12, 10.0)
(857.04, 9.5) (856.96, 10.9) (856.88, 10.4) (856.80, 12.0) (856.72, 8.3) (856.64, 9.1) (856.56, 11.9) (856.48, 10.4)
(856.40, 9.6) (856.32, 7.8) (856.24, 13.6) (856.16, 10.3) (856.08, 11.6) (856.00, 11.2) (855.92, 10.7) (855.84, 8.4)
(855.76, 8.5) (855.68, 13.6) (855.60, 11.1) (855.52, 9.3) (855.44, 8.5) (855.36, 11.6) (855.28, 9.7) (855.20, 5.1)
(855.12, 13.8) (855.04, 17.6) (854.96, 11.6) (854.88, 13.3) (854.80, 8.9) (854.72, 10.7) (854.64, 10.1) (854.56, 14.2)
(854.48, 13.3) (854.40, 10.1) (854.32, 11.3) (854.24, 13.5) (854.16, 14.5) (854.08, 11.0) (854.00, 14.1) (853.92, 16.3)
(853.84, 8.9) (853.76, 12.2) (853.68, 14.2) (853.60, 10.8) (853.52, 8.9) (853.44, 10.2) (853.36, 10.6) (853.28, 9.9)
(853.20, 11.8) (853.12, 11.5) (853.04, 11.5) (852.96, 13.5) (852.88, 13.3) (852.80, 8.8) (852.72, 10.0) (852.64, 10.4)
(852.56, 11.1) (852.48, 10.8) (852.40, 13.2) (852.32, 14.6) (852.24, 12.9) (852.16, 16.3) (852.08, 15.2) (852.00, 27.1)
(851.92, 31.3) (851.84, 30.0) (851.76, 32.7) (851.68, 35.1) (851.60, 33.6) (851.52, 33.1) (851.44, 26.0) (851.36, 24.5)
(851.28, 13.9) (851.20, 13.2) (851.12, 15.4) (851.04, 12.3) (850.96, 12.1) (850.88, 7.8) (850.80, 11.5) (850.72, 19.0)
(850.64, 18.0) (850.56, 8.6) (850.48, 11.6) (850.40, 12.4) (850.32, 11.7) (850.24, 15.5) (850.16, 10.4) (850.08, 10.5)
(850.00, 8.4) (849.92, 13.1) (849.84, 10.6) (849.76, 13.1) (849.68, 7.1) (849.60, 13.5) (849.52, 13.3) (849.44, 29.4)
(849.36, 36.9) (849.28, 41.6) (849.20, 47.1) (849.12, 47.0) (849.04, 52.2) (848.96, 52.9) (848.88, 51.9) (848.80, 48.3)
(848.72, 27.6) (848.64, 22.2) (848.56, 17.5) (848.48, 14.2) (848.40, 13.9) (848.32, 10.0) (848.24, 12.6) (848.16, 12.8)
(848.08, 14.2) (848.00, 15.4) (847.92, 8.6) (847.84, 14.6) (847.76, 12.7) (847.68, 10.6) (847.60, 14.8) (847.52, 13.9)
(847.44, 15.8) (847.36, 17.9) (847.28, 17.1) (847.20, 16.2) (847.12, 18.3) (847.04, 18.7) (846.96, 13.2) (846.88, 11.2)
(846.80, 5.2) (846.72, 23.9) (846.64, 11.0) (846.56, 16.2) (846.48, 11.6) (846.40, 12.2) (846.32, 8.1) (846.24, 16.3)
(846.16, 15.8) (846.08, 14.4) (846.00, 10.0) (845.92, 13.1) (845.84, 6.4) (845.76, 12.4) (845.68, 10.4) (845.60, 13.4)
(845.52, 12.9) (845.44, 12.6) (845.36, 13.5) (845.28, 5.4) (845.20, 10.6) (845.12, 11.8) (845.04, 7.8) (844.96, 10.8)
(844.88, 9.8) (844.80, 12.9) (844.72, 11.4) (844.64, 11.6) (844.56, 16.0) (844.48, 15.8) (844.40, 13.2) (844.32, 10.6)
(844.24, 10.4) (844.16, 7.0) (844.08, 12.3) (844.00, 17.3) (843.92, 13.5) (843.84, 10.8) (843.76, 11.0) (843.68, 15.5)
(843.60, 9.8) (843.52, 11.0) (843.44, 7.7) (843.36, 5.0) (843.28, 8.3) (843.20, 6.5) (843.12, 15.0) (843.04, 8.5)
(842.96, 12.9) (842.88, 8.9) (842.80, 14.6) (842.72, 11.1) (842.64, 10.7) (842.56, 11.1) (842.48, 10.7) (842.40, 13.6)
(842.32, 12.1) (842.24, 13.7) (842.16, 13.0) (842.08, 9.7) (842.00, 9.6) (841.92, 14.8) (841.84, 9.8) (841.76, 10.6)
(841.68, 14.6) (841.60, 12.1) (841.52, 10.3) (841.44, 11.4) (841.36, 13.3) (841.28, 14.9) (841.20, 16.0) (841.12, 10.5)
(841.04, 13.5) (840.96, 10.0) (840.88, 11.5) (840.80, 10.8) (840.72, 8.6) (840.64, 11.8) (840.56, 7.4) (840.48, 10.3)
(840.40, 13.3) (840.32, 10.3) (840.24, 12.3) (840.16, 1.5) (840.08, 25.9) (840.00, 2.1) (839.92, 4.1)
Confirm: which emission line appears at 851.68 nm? [N II]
